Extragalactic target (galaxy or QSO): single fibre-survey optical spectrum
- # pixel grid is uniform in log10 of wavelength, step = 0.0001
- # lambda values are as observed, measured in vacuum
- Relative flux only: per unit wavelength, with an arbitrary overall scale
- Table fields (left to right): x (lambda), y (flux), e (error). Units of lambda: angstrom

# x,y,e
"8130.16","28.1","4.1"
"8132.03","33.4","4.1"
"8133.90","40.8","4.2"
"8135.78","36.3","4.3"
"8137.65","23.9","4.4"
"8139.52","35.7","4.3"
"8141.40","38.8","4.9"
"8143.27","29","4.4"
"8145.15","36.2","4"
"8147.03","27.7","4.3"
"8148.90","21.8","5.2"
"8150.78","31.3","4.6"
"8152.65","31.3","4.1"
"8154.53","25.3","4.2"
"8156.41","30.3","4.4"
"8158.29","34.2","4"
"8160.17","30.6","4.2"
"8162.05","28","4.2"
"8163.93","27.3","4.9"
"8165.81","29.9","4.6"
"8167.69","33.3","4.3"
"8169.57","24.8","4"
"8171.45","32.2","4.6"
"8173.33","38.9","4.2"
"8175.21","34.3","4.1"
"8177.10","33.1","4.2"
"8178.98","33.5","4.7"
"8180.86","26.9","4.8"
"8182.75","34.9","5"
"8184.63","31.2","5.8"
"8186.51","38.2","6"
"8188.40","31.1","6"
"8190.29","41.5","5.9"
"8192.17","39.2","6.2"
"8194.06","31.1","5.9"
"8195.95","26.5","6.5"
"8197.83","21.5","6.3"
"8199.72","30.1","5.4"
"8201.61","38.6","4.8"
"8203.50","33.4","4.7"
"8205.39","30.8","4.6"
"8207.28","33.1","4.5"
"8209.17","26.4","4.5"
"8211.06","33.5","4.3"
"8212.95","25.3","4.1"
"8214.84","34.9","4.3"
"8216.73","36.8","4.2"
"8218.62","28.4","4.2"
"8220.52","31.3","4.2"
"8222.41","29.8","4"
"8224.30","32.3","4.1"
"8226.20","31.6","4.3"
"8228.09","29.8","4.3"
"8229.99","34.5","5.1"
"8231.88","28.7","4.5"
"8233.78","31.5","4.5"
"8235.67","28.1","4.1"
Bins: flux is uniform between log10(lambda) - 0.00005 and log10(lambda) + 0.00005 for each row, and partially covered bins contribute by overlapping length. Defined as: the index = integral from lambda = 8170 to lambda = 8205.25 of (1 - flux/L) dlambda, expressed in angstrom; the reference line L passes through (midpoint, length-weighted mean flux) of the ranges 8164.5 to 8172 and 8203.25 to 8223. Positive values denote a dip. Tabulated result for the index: -3.0 angstrom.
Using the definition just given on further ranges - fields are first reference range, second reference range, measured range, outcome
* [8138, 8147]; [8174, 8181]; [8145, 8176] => 2.7 angstrom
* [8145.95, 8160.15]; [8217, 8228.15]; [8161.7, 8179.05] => -1.2 angstrom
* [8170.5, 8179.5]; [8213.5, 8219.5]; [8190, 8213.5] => 1.4 angstrom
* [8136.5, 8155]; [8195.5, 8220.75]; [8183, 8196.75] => -1.6 angstrom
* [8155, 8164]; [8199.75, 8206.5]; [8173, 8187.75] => -0.9 angstrom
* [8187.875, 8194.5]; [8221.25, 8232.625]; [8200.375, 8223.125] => 1.0 angstrom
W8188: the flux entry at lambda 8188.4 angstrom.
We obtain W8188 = 31.1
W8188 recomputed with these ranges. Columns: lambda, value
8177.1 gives 33.1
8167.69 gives 33.3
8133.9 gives 40.8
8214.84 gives 34.9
